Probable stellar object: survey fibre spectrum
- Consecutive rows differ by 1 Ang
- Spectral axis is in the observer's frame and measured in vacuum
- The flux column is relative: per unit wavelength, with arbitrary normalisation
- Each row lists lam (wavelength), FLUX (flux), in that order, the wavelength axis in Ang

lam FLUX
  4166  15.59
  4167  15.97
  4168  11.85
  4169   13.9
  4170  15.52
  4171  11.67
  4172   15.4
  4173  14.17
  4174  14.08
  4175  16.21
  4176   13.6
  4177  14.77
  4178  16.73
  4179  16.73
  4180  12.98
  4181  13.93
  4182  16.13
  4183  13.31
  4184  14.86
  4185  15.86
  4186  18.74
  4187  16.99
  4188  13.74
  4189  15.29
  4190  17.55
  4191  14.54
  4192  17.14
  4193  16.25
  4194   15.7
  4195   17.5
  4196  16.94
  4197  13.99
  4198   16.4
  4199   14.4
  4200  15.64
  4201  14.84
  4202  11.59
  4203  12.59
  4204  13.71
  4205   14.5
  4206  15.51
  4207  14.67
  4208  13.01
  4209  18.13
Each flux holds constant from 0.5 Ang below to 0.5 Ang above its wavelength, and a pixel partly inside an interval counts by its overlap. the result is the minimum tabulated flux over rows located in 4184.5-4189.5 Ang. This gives 13.74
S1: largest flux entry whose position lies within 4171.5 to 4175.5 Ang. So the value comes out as 16.21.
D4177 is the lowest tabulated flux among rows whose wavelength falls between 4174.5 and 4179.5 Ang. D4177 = 13.6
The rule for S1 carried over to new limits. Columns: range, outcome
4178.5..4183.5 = 16.73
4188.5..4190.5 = 17.55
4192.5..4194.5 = 16.25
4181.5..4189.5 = 18.74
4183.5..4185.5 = 15.86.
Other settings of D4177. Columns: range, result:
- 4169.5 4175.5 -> 11.67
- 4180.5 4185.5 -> 13.31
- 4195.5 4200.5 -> 13.99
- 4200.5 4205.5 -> 11.59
